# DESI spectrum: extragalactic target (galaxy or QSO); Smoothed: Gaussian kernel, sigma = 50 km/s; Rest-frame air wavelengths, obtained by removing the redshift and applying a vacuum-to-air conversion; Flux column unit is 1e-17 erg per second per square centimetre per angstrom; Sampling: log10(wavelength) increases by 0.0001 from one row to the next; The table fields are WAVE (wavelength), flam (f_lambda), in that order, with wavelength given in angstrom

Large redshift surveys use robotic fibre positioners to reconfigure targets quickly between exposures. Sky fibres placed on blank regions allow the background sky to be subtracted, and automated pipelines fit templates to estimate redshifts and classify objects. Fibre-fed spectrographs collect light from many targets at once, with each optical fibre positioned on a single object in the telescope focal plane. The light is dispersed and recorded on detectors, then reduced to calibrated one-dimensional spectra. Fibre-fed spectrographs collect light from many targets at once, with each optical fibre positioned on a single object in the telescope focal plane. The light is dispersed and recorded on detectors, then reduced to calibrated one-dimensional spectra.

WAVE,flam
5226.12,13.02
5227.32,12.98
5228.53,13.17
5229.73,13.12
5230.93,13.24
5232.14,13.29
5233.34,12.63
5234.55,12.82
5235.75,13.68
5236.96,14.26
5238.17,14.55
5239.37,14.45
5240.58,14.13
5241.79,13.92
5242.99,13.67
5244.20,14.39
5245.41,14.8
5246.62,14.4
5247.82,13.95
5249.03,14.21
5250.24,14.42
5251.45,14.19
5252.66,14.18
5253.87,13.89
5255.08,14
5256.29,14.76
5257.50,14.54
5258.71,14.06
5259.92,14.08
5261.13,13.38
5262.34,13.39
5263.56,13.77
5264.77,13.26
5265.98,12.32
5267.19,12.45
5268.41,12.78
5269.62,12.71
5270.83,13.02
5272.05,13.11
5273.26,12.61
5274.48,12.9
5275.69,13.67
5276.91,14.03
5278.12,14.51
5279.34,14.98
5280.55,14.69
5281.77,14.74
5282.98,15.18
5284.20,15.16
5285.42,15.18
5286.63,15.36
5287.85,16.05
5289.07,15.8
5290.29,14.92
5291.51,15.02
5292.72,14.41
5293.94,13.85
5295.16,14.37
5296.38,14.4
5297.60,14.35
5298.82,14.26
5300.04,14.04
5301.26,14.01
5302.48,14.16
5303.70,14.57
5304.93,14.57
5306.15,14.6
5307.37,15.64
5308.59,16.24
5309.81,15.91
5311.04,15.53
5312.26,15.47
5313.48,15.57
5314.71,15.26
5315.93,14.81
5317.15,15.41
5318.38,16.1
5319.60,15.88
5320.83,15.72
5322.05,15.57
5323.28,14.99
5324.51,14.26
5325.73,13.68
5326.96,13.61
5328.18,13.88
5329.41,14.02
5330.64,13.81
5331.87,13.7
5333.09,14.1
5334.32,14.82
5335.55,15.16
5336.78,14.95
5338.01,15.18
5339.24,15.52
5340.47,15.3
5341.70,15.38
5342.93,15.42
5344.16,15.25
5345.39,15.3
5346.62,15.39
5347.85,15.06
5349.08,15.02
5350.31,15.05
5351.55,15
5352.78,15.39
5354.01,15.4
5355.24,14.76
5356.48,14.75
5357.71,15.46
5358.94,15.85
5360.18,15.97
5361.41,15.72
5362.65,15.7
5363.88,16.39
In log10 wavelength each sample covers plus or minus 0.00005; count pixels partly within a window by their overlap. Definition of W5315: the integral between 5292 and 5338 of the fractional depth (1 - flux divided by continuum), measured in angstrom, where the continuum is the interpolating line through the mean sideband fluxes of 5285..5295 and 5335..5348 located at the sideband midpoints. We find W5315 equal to 1.22 angstrom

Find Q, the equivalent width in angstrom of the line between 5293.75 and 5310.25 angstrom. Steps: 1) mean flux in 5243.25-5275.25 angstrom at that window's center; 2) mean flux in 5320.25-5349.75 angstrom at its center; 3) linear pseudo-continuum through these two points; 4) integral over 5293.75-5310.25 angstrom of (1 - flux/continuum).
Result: -0.4 angstrom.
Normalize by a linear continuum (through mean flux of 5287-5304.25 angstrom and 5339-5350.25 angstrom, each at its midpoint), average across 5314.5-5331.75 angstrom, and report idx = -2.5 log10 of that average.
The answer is 0.017 mag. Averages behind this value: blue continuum 14.6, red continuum 15.3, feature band 14.7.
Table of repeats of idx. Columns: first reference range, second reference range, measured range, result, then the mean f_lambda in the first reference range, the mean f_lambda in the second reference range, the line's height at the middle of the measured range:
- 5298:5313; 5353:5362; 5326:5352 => 0.03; 14.9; 15.4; 15.2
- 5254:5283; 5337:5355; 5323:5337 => 0.05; 13.7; 15.2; 14.9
